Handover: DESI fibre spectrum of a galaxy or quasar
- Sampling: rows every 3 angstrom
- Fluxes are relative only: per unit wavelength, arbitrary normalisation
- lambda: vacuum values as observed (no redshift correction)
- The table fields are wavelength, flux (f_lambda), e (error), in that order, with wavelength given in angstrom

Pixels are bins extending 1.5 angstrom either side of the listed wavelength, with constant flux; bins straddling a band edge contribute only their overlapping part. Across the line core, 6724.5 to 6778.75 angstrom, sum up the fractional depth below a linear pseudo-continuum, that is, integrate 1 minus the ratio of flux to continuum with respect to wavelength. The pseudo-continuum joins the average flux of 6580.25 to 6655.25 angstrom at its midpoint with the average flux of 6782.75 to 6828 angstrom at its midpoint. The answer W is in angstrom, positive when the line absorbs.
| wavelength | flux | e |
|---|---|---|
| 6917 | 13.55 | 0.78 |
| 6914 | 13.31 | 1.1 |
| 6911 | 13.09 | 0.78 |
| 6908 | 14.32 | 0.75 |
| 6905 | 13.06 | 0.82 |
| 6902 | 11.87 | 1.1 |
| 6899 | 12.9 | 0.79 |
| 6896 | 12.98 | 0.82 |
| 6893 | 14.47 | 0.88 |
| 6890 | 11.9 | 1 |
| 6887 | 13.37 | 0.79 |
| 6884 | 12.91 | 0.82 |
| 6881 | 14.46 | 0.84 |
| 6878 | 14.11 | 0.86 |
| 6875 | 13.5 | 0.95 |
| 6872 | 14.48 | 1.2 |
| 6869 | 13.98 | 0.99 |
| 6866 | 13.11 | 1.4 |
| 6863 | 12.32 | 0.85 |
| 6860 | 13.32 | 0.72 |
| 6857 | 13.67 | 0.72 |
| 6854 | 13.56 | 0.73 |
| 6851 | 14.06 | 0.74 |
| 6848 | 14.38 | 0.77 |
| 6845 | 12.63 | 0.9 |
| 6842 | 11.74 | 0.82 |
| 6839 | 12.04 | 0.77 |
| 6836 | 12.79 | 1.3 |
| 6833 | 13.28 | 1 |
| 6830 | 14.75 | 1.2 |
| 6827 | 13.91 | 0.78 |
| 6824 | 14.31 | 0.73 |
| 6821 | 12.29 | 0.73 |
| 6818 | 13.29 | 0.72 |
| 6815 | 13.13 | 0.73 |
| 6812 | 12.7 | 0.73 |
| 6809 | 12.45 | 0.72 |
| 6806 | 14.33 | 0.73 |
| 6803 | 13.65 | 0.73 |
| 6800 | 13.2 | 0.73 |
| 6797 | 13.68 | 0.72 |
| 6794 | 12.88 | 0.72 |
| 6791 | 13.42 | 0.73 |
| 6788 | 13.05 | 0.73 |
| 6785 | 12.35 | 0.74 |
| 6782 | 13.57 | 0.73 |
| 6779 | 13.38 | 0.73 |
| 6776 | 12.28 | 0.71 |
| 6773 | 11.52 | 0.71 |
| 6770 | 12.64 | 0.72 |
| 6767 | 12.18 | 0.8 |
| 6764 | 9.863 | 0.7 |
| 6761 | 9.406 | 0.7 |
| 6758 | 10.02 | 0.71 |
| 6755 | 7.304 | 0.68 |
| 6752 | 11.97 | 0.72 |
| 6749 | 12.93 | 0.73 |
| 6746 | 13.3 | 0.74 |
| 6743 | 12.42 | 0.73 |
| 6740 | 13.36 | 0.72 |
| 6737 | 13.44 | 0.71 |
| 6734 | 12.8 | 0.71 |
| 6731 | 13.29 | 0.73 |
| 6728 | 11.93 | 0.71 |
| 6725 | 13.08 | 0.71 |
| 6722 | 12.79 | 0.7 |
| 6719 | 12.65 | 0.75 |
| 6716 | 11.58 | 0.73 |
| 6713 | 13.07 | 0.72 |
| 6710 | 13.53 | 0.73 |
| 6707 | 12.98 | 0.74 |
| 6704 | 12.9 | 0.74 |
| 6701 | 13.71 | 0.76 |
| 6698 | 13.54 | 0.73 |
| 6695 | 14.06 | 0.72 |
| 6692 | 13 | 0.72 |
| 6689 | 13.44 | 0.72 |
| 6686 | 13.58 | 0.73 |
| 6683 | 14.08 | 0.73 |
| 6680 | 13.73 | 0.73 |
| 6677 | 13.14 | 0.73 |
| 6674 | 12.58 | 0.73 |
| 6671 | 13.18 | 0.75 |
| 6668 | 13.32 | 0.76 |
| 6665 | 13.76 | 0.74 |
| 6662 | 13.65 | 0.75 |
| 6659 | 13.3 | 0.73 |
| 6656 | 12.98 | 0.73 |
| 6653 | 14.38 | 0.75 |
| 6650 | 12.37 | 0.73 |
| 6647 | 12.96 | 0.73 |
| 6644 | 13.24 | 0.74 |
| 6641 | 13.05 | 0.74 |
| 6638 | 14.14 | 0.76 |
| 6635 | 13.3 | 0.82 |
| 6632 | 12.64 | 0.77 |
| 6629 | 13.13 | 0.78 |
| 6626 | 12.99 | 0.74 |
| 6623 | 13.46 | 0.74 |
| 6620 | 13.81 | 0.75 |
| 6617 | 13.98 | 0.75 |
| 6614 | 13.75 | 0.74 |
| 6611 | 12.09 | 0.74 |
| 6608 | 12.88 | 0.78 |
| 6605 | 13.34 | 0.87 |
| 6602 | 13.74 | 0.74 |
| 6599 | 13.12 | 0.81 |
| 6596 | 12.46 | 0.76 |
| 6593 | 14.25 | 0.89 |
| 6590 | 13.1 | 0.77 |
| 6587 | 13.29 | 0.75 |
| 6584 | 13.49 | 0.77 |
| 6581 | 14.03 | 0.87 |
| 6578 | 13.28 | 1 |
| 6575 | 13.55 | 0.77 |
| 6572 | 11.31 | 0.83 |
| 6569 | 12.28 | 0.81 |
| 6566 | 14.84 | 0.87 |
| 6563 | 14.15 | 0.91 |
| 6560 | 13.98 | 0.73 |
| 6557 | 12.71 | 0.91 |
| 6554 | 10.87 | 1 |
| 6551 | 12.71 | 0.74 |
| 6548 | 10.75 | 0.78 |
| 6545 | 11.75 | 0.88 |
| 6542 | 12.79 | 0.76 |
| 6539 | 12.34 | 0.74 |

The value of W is 5.6 angstrom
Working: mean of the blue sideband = 13.3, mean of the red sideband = 13.2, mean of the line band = 11.9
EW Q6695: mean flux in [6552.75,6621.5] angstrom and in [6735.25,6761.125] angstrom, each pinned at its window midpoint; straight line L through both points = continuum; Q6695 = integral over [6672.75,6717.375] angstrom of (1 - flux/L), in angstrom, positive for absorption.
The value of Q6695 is -3.9 angstrom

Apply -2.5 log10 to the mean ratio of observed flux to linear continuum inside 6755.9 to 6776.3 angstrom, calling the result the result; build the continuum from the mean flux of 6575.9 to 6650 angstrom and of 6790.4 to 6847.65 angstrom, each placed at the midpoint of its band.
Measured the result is 0.21 mag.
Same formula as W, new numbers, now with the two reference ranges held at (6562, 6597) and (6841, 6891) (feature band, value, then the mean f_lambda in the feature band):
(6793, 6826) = 0.29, 13.3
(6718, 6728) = 0.50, 12.7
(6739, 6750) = 0.32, 13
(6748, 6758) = 2.14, 10.5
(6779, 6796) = 0.37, 13.1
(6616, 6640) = -0.11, 13.4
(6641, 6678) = 0.35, 13.2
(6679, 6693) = -0.23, 13.6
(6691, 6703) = -0.18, 13.6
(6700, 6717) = 0.50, 13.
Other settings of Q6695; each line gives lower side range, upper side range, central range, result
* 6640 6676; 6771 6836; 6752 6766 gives 3.9 angstrom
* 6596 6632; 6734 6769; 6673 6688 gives -1.2 angstrom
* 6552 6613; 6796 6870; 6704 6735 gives 1.1 angstrom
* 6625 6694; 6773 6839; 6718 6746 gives 0.8 angstrom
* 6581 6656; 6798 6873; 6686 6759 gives 3.5 angstrom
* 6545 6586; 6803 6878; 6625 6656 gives -0.5 angstrom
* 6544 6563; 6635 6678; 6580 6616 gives -1.6 angstrom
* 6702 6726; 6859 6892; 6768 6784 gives 0.5 angstrom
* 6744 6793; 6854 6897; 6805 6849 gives -1.5 angstrom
